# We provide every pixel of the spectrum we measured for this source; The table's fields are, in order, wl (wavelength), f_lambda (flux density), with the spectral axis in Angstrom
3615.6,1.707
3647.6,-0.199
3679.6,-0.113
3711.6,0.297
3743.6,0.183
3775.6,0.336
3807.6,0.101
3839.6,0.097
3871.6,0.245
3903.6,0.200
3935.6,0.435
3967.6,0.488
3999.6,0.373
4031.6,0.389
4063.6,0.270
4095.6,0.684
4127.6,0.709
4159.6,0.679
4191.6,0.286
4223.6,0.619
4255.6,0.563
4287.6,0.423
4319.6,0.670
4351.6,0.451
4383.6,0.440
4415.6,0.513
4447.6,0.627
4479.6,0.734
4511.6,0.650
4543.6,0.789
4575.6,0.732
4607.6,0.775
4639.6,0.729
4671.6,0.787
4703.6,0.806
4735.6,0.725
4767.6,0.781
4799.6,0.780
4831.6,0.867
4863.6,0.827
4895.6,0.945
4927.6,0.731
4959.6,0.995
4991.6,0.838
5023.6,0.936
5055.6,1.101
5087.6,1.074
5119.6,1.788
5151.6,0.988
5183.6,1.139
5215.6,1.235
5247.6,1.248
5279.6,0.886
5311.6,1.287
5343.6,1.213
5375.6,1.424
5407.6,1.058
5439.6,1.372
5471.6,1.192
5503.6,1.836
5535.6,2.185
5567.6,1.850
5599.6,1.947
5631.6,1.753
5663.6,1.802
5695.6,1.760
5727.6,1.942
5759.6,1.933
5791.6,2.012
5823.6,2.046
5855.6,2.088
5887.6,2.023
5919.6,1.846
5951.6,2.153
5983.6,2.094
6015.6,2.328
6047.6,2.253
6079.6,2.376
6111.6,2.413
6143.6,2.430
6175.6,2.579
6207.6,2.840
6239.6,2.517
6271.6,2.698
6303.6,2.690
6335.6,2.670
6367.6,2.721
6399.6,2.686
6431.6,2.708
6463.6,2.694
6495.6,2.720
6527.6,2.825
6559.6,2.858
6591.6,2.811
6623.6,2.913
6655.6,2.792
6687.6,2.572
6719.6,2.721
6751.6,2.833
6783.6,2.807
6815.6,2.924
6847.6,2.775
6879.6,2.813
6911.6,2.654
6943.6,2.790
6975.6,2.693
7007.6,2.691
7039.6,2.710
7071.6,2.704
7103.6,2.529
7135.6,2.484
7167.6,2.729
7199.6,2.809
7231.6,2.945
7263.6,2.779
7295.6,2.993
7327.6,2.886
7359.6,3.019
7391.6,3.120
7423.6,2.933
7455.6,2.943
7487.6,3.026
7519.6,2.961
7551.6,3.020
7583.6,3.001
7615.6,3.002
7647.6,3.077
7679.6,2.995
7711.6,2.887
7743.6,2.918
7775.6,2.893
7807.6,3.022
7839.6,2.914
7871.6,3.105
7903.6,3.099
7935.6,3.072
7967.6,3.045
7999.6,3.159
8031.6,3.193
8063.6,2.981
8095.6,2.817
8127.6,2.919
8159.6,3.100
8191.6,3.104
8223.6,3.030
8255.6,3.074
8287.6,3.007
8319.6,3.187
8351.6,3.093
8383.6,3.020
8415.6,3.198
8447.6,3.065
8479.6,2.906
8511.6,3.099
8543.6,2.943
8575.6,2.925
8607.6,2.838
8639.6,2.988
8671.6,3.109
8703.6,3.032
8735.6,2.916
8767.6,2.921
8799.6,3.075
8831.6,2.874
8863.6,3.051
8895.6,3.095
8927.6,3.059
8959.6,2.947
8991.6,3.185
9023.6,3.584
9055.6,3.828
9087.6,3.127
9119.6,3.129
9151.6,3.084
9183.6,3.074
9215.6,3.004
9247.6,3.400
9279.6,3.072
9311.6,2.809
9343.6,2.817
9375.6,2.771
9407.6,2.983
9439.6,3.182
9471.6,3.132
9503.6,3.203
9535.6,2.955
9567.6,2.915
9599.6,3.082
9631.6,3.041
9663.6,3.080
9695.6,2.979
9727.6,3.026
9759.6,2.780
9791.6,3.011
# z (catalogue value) 0.38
